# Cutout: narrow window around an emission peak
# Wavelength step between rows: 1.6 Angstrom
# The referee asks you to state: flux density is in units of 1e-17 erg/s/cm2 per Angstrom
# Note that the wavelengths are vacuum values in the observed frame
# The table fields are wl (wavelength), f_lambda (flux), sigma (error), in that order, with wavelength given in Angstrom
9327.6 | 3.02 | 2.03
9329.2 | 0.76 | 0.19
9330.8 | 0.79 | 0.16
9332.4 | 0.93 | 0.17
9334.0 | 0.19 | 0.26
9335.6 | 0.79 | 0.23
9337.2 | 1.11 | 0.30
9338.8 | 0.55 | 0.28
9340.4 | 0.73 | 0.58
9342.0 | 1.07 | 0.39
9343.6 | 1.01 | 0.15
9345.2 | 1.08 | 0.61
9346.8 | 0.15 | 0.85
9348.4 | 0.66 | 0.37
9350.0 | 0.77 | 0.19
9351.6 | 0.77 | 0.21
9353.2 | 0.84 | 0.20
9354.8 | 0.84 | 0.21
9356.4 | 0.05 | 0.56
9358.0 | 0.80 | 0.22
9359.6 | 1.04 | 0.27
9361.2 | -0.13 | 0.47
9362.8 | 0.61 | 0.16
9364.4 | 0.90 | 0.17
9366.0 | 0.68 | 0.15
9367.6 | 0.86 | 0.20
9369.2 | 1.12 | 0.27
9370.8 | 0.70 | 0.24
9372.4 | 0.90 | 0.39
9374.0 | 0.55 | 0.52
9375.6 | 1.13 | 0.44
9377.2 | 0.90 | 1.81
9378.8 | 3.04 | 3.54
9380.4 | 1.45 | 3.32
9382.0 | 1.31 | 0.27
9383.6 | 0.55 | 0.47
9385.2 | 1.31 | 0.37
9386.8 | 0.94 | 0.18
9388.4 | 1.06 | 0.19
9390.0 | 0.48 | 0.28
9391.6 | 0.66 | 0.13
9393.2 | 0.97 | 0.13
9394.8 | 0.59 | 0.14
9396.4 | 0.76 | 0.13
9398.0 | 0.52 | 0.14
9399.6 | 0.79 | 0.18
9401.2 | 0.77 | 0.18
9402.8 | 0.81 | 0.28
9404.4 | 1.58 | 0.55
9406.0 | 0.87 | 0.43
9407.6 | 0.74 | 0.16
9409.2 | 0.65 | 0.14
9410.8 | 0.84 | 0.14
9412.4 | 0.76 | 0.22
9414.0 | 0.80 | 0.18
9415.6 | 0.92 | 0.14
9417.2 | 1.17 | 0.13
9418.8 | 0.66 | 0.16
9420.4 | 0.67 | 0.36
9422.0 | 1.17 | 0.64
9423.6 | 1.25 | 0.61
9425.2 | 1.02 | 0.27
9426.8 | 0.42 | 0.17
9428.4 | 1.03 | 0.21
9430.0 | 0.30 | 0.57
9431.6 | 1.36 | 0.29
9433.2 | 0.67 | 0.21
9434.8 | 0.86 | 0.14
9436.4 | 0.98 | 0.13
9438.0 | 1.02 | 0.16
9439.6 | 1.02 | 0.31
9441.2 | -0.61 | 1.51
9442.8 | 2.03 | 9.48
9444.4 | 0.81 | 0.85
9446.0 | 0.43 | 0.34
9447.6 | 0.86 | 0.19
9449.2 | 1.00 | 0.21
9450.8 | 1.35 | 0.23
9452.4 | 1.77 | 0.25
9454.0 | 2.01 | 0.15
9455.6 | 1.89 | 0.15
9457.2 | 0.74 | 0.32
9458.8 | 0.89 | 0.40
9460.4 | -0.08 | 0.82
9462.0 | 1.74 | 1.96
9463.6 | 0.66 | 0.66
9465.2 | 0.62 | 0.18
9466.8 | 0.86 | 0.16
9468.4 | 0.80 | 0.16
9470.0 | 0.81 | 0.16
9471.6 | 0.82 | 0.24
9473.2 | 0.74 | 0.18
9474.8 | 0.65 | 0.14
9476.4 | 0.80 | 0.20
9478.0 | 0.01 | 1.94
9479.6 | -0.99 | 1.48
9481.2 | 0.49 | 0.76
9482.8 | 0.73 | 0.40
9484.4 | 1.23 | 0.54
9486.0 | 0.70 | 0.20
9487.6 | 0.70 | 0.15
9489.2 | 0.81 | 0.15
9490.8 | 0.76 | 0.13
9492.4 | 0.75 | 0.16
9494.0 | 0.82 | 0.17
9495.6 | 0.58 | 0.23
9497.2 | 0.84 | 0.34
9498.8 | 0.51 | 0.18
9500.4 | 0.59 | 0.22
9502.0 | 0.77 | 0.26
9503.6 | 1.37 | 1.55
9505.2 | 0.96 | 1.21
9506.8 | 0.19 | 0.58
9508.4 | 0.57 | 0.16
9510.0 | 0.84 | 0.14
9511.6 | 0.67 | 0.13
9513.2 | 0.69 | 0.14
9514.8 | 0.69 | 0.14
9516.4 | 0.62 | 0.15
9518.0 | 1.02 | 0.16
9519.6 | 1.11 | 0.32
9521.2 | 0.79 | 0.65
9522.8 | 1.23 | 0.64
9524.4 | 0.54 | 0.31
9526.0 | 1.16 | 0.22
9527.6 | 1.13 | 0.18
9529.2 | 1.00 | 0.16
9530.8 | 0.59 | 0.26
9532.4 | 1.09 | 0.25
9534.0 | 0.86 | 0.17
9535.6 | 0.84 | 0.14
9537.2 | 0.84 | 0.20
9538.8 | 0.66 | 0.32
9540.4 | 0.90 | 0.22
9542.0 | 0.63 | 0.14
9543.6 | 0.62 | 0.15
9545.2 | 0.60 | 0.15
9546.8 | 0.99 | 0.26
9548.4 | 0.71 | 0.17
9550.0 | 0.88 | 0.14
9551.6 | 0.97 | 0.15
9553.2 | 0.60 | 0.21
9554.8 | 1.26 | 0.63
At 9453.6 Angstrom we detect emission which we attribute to Hbeta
